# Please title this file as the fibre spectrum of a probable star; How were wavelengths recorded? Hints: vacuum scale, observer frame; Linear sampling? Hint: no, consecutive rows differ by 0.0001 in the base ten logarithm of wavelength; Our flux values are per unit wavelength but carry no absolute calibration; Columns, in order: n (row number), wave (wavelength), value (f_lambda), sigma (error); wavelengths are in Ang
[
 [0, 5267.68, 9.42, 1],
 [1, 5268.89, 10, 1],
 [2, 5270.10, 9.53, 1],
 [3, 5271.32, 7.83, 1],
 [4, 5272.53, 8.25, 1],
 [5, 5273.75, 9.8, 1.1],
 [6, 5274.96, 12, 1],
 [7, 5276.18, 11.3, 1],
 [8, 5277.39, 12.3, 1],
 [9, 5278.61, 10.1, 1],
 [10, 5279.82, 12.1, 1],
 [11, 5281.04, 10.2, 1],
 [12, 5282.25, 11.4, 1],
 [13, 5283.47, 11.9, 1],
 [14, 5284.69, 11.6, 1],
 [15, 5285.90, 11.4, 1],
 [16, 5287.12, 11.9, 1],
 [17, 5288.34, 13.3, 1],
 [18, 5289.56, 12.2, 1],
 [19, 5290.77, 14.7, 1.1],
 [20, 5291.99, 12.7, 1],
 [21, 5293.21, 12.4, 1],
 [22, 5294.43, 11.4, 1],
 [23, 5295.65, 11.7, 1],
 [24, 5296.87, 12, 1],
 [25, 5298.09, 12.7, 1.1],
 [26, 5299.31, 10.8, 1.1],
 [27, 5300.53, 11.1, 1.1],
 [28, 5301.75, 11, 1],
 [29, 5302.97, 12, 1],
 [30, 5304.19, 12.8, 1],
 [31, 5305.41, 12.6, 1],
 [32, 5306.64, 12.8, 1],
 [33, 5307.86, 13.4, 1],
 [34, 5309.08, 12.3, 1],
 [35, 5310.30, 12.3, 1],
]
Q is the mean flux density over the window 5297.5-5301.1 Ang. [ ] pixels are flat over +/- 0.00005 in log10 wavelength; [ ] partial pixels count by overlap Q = 11.5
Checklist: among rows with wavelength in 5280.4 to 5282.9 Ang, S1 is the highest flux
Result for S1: 11.4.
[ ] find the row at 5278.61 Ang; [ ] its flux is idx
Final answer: 10.1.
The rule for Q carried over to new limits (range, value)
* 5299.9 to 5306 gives 11.9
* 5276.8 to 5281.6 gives 11.2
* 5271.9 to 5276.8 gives 10.3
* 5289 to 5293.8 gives 13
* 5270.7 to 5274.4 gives 8.66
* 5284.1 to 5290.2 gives 12.1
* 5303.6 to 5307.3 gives 12.7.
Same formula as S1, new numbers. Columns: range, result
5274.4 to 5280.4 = 12.3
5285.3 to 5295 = 14.7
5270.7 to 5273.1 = 8.25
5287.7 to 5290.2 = 13.3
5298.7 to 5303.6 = 12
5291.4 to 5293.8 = 12.7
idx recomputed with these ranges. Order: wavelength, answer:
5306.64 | 12.8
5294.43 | 11.4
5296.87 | 12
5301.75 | 11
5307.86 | 13.4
